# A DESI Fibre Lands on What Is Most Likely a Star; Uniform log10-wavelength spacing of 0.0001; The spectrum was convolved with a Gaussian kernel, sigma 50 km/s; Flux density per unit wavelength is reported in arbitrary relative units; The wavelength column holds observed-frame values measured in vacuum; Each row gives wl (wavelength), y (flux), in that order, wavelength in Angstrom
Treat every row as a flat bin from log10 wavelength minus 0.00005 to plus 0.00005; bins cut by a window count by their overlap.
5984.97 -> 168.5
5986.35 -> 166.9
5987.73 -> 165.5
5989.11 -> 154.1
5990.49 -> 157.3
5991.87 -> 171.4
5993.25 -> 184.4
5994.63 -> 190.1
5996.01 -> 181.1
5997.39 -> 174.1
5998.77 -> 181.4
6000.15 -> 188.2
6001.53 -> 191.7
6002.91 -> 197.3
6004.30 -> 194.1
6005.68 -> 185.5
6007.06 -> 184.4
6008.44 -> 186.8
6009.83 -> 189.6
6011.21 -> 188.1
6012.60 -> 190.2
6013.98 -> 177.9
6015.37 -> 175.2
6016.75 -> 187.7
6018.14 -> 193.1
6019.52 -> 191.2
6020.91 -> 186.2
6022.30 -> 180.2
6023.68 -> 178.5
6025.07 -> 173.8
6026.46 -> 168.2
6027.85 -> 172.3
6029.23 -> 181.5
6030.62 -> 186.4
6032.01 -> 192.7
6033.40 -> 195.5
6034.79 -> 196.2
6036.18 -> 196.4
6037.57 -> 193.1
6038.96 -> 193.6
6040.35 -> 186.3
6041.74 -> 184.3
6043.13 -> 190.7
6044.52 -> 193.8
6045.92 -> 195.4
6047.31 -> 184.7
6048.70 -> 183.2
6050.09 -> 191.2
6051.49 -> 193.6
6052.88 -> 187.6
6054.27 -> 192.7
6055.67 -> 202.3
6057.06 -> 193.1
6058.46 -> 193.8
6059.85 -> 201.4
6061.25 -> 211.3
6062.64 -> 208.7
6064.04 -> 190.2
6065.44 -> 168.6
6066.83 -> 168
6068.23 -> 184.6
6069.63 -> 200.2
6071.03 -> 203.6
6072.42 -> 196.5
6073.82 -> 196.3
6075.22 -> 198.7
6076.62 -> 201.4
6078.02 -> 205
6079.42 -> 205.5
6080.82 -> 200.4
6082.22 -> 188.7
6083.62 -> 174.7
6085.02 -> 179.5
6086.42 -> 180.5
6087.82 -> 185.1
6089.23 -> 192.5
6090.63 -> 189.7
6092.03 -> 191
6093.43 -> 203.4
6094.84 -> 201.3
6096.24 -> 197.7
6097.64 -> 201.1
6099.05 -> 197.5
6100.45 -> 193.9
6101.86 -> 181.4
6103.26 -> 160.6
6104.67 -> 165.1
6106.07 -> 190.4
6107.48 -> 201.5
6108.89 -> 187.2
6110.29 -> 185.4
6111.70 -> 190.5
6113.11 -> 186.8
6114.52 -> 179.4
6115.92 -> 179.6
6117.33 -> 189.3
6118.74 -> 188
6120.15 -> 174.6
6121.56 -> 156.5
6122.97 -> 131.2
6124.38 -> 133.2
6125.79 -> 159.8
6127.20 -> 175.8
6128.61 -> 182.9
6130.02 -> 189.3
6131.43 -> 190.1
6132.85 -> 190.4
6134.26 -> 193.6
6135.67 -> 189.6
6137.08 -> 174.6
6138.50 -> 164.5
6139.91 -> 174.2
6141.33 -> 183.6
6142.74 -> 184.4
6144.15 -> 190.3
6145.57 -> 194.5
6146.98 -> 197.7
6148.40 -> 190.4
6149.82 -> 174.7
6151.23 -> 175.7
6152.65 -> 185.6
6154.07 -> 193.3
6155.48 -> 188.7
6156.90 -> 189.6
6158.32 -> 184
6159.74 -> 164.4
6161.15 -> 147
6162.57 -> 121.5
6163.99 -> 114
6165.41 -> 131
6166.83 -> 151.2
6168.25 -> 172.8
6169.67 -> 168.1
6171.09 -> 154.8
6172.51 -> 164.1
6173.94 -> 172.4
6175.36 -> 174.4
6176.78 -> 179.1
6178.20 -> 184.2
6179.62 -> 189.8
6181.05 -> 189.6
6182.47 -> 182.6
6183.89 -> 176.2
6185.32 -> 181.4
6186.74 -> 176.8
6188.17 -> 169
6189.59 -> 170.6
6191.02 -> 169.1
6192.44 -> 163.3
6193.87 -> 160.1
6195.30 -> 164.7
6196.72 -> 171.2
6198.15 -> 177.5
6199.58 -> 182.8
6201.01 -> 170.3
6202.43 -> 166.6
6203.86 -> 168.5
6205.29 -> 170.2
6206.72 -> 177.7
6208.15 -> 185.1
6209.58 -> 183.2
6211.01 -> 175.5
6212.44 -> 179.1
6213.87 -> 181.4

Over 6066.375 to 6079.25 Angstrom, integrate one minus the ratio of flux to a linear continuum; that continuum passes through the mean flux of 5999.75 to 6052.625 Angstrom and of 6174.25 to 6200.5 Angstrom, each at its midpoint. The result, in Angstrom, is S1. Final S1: -0.8 Angstrom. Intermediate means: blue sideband 187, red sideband 176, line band 196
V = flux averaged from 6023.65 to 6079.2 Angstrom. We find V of 191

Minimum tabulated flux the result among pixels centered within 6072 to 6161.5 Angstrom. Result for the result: 131.2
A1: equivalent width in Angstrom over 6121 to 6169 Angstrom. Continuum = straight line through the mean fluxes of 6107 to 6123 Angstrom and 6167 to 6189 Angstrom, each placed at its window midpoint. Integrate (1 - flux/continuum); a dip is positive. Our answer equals 1.70 Angstrom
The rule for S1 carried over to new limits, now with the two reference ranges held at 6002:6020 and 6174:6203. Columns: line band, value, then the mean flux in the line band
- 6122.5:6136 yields 0.40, 174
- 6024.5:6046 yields -0.15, 187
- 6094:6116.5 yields -0.82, 188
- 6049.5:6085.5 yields -1.98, 194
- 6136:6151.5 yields -0.38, 183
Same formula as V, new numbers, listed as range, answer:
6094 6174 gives 176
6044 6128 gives 187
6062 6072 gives 189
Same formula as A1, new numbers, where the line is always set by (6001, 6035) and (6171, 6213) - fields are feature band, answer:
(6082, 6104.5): -0.9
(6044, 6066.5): -1.2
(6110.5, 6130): 0.7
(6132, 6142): -0.2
